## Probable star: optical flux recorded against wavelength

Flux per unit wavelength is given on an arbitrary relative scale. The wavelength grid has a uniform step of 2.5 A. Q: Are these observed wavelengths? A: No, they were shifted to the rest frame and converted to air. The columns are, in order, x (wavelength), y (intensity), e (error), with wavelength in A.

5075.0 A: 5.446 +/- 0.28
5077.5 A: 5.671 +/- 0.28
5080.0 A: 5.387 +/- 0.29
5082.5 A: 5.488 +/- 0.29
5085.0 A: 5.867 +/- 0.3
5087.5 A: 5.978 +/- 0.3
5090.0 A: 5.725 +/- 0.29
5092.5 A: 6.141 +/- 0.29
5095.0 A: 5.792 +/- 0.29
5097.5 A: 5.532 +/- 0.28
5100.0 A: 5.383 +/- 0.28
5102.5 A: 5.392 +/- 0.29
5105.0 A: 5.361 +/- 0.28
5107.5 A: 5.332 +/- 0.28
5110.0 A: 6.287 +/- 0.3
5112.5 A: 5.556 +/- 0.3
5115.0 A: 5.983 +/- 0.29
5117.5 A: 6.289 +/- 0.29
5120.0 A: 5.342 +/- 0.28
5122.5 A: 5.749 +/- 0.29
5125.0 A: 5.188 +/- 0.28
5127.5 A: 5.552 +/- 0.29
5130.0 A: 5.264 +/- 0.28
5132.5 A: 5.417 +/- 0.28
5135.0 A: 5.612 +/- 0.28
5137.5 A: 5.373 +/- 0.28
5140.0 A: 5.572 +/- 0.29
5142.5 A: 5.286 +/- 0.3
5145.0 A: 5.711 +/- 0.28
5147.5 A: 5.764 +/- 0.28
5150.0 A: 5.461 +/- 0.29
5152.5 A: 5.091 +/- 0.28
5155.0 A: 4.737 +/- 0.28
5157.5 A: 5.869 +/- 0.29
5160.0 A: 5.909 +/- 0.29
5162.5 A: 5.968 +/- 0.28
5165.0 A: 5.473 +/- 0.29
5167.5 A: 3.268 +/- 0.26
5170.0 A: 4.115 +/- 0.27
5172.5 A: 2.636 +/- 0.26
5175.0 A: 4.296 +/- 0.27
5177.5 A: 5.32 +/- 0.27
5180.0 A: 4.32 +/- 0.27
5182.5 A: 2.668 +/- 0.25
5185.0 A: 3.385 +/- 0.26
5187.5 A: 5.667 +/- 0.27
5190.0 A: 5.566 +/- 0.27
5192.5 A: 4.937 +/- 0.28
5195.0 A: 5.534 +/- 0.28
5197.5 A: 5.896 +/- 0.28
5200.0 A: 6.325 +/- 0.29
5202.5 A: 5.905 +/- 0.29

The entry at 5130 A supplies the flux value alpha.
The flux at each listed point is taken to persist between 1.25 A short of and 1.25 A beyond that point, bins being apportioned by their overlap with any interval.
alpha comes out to 5.264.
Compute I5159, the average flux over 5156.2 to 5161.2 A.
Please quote 5.88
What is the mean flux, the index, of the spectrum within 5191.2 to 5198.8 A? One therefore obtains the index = 5.46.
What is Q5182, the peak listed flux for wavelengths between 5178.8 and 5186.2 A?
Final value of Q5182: 4.32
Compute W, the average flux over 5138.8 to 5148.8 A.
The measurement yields 5.58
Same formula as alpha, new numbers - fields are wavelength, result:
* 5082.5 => 5.488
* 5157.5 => 5.869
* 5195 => 5.534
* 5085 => 5.867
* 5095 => 5.792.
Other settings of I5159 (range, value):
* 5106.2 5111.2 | 5.8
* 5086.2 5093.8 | 5.95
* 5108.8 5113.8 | 5.92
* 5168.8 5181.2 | 4.14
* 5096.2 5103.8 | 5.44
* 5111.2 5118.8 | 5.94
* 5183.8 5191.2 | 4.88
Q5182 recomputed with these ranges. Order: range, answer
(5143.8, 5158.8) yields 5.869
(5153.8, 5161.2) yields 5.909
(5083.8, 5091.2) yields 5.978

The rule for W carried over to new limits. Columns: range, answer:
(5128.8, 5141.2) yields 5.45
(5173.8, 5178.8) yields 4.81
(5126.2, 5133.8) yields 5.41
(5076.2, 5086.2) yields 5.6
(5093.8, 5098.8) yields 5.66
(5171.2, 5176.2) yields 3.46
